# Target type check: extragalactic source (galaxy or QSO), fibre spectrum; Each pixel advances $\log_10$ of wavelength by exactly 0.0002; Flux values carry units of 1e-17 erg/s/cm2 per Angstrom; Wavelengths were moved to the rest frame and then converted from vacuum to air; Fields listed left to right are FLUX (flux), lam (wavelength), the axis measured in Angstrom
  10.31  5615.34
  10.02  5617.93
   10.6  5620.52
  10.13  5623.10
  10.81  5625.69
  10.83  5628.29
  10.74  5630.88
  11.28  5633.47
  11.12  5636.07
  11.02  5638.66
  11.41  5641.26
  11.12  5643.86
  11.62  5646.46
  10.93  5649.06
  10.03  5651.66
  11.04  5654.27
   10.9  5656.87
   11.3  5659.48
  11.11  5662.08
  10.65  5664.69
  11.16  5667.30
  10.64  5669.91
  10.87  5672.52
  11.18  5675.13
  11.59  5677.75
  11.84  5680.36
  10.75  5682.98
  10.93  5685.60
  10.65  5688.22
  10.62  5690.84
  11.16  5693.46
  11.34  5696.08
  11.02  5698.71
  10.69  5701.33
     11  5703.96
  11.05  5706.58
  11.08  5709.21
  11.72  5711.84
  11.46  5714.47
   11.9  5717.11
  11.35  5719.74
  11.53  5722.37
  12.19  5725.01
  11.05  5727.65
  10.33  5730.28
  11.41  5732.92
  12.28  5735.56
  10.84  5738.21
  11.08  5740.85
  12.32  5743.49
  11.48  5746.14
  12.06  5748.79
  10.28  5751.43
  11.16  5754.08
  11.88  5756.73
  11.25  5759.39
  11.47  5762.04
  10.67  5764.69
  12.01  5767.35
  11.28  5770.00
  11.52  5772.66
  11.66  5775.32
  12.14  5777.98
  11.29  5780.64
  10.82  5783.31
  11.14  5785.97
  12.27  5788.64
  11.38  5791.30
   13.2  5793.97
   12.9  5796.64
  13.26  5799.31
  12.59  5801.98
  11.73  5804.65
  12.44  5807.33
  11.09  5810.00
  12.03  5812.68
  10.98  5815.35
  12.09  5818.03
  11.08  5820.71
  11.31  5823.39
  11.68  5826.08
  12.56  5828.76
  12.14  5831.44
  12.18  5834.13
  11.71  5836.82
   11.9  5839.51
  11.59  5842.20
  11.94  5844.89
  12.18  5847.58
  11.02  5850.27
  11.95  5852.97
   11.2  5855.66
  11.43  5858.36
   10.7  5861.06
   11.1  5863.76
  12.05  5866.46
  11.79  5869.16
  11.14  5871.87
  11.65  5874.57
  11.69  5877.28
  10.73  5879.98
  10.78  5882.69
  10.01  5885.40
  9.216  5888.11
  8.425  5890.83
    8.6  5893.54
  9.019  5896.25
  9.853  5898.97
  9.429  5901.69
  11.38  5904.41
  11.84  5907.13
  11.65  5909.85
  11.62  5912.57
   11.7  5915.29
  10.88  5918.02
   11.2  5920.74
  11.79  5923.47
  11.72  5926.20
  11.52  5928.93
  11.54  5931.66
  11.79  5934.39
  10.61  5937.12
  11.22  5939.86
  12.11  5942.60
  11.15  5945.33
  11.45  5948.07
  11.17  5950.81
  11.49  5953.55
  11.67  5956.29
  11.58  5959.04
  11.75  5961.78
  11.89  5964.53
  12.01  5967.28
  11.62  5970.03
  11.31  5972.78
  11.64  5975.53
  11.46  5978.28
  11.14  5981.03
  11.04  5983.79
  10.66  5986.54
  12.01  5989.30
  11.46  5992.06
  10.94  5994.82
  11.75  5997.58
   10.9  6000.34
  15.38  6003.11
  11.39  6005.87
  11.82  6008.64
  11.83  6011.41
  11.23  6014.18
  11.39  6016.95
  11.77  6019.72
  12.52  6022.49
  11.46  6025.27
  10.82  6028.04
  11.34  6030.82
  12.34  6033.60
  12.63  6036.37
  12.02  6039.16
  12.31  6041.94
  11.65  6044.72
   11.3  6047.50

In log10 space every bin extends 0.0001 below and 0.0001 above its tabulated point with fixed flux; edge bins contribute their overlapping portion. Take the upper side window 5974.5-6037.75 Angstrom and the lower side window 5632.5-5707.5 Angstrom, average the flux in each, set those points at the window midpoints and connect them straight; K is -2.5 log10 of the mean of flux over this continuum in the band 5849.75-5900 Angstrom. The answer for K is 0.08 mag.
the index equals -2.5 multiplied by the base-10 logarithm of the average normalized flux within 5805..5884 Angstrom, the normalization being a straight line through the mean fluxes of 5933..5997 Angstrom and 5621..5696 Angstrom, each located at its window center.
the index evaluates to -0.03 mag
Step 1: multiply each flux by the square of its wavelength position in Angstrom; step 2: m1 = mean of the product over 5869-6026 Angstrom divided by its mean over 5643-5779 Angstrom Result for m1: 1.1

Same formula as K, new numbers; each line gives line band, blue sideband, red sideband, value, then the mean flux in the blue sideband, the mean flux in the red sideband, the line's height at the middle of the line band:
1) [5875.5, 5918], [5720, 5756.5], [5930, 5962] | 0.10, 11.4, 11.5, 11.4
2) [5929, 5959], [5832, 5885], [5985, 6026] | 0.02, 11.5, 11.8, 11.7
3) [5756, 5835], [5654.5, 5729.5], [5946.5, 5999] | -0.05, 11.2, 11.5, 11.3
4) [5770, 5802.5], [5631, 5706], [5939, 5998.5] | -0.07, 11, 11.5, 11.2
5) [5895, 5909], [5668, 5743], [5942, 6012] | 0.12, 11.2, 11.6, 11.5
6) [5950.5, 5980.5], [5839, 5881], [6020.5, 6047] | 0.01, 11.5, 11.9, 11.7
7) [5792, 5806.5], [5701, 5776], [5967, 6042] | -0.11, 11.4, 11.7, 11.5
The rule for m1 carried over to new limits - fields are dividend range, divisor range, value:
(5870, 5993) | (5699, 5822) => 1.02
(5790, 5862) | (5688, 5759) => 1.09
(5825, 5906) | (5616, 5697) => 1.08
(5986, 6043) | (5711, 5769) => 1.13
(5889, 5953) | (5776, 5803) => 0.95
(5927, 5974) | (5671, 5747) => 1.11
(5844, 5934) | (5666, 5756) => 1.04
